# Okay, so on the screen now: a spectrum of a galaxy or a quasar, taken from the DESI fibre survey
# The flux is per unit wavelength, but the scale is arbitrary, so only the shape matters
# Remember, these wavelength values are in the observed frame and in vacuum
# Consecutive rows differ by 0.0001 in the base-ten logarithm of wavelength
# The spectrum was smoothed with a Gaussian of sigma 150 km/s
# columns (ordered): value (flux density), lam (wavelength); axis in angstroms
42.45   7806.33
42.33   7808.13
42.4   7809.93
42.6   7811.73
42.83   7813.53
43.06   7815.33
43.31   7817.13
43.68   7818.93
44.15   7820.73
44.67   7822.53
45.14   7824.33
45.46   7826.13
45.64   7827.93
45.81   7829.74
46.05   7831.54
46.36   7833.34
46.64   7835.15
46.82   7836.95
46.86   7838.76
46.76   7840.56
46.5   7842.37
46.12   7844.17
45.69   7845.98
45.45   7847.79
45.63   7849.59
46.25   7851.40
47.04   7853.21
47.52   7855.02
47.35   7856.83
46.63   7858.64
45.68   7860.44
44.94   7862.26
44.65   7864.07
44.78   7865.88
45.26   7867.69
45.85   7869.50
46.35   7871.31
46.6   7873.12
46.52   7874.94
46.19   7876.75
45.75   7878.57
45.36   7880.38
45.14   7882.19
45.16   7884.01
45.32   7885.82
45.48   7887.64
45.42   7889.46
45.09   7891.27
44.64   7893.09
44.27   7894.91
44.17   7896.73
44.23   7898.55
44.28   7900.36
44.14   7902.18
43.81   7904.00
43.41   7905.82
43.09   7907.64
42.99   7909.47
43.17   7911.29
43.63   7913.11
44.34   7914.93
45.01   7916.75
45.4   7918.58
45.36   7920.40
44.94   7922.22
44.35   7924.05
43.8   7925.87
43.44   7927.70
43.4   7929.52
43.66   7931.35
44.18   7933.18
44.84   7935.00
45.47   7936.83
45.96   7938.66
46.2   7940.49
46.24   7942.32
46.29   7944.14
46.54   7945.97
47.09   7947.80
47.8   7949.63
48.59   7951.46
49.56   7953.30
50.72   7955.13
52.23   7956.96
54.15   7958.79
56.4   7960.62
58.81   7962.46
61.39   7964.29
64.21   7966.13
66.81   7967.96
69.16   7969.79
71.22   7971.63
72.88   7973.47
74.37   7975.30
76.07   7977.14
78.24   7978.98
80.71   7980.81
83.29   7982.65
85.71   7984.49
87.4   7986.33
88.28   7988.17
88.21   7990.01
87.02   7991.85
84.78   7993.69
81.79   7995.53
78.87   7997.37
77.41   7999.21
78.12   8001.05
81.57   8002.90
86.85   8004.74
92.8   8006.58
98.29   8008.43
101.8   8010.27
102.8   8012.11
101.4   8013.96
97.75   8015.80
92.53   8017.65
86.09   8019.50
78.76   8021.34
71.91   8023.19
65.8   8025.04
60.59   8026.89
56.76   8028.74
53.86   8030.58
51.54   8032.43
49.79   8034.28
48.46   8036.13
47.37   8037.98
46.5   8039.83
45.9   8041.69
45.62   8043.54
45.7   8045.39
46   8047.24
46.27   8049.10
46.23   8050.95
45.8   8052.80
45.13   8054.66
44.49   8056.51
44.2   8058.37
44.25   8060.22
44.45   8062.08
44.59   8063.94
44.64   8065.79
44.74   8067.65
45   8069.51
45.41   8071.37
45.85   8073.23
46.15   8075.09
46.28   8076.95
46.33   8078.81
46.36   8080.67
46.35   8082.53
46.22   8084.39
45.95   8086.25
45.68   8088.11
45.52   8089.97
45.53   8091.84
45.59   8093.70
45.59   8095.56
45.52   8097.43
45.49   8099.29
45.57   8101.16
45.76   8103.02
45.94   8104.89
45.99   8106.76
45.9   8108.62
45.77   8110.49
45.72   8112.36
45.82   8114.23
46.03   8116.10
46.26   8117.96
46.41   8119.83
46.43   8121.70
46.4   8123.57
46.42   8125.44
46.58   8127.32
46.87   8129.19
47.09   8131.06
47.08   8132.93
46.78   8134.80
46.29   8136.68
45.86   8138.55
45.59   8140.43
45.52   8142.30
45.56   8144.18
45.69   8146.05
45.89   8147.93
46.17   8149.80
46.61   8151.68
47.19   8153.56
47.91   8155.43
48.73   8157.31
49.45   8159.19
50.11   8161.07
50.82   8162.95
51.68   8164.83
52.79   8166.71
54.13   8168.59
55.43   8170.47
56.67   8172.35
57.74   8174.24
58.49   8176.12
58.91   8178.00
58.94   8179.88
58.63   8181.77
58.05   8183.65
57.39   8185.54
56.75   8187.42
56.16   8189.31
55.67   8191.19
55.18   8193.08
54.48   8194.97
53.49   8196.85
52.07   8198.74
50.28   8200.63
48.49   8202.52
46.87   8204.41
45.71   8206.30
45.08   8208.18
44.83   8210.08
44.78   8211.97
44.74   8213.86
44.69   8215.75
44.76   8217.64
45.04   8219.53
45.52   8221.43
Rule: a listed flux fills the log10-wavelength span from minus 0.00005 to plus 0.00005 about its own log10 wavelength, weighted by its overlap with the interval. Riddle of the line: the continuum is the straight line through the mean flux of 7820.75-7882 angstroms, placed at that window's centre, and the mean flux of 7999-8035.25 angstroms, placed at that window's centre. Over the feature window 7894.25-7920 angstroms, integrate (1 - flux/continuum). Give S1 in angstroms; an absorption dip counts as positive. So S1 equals 5.9 angstroms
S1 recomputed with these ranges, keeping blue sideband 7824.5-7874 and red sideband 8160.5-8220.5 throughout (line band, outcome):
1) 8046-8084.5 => 3.5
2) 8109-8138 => 2.6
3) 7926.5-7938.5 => 0.8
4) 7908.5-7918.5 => 0.7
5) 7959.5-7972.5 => -4.2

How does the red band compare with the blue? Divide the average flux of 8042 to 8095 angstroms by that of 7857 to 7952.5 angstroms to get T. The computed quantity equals 1.0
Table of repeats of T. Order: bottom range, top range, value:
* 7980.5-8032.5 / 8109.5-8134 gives 0.56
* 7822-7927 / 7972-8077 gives 1.47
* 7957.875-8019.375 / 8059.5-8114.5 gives 0.56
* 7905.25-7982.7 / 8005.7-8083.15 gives 1.10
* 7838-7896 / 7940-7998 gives 1.46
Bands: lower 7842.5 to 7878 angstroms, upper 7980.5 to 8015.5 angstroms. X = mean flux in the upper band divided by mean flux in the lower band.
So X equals 1.9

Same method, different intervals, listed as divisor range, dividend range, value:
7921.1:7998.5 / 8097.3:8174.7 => 0.78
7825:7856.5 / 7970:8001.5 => 1.74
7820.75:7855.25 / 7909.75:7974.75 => 1.10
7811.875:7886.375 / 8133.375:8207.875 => 1.13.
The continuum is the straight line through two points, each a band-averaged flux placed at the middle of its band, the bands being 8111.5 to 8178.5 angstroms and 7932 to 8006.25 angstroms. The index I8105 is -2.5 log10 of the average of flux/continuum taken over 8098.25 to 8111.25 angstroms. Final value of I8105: 0.15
